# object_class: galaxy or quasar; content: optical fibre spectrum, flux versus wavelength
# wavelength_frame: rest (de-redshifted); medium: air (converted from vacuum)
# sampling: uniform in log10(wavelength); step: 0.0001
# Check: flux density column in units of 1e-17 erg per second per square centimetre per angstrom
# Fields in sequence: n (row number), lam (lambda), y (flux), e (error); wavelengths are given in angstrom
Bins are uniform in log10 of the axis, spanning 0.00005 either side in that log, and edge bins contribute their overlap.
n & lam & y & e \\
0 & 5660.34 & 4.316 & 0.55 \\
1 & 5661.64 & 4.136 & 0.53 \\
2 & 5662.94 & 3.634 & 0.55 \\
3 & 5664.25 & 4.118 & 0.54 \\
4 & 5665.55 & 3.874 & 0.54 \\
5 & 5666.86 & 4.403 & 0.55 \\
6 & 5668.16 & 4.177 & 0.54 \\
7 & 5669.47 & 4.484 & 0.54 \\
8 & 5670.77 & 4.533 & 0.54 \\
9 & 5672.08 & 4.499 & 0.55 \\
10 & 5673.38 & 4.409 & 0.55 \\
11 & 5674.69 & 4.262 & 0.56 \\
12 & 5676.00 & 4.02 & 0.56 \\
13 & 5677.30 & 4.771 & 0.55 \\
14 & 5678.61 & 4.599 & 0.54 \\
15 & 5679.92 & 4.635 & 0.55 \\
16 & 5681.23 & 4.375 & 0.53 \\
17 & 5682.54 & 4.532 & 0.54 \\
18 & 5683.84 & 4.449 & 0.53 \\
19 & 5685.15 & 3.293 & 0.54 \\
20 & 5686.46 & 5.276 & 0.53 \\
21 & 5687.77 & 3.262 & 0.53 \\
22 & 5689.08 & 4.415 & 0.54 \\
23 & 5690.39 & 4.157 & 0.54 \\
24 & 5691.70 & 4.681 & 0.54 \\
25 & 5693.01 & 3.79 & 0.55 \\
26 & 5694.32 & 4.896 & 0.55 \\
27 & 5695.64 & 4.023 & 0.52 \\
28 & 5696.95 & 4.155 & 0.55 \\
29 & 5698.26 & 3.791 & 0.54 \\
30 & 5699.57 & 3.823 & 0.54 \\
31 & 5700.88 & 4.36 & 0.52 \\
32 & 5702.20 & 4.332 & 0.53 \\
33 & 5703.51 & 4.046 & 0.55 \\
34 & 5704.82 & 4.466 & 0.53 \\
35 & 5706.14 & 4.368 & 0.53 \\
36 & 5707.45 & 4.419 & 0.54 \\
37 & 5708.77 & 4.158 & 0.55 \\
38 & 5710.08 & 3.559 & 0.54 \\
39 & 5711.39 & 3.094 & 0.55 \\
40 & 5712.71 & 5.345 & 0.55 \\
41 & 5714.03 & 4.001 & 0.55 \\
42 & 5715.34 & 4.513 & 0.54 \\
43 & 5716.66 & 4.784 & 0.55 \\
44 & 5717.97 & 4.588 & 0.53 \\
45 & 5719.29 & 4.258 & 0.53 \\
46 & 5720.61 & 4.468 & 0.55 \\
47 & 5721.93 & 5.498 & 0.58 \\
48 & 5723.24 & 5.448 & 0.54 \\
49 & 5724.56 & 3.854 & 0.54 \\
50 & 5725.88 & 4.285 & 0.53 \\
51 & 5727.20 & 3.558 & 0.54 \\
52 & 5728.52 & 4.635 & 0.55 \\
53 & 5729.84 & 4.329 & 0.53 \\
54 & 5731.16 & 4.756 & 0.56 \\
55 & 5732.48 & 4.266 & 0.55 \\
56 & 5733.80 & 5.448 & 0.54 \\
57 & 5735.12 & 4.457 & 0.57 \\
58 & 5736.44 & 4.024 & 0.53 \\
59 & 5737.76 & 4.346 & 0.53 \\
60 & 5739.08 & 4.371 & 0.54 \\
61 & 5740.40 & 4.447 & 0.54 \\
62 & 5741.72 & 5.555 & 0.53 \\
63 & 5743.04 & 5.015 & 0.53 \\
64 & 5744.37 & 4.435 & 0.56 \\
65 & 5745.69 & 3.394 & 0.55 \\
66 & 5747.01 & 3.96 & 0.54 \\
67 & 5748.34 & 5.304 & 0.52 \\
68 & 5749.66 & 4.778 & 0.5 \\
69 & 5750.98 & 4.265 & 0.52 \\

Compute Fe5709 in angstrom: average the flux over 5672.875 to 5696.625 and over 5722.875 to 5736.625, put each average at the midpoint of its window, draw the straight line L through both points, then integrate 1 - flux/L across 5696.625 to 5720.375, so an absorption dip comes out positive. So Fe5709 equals 0.9 angstrom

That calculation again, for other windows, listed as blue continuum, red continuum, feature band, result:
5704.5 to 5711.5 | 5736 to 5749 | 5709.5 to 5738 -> -1.19 angstrom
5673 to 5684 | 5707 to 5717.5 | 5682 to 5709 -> 0.75 angstrom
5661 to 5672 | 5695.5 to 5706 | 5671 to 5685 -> -0.82 angstrom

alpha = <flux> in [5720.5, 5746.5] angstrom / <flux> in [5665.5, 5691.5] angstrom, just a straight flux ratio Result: 1.04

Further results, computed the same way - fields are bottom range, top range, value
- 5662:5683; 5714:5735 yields 1.05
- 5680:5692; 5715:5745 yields 1.07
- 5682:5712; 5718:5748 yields 1.09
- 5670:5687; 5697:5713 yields 0.93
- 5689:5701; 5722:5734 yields 1.08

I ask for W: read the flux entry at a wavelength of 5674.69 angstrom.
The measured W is 4.262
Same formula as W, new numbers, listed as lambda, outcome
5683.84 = 4.449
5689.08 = 4.415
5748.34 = 5.304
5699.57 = 3.823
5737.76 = 4.346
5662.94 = 3.634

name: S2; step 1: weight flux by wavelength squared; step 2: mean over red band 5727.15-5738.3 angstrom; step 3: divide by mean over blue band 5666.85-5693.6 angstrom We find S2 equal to 1.1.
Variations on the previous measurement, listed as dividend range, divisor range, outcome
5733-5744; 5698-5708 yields 1.13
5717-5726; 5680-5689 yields 1.11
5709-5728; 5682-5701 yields 1.05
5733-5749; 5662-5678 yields 1.10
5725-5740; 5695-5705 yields 1.08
